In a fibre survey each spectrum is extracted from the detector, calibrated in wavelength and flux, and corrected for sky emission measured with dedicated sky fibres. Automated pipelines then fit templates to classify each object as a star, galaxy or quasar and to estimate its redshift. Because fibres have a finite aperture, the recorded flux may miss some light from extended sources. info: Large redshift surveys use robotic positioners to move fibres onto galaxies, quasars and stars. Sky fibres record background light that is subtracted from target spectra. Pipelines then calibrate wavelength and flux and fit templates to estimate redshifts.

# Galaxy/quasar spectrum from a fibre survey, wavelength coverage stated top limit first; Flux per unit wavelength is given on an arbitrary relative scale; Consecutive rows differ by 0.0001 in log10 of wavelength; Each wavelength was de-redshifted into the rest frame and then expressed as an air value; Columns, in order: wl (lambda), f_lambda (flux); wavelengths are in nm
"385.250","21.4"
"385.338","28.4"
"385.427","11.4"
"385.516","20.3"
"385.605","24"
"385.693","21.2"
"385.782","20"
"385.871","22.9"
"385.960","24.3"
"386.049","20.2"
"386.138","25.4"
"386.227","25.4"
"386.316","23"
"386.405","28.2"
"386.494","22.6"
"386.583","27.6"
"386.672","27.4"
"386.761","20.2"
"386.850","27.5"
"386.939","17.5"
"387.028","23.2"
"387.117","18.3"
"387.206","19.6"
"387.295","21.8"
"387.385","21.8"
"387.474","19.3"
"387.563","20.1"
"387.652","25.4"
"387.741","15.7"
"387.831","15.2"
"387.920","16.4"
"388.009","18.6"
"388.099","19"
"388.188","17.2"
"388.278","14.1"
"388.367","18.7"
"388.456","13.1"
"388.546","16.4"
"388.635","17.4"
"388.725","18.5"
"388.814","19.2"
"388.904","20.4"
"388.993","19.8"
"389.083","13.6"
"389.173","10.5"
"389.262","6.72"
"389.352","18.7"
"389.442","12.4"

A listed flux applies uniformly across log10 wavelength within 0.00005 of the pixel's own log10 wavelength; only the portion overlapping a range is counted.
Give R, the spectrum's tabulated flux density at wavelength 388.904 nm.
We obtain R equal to 20.4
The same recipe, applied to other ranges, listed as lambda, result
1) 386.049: 20.2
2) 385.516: 20.3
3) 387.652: 25.4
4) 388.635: 17.4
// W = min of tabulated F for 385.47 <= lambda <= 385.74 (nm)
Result 20.3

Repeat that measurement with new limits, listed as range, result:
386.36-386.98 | 17.5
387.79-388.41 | 14.1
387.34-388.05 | 15.2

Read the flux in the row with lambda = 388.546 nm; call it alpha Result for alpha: 16.4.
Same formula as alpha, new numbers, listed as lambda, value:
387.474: 19.3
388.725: 18.5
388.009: 18.6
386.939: 17.5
